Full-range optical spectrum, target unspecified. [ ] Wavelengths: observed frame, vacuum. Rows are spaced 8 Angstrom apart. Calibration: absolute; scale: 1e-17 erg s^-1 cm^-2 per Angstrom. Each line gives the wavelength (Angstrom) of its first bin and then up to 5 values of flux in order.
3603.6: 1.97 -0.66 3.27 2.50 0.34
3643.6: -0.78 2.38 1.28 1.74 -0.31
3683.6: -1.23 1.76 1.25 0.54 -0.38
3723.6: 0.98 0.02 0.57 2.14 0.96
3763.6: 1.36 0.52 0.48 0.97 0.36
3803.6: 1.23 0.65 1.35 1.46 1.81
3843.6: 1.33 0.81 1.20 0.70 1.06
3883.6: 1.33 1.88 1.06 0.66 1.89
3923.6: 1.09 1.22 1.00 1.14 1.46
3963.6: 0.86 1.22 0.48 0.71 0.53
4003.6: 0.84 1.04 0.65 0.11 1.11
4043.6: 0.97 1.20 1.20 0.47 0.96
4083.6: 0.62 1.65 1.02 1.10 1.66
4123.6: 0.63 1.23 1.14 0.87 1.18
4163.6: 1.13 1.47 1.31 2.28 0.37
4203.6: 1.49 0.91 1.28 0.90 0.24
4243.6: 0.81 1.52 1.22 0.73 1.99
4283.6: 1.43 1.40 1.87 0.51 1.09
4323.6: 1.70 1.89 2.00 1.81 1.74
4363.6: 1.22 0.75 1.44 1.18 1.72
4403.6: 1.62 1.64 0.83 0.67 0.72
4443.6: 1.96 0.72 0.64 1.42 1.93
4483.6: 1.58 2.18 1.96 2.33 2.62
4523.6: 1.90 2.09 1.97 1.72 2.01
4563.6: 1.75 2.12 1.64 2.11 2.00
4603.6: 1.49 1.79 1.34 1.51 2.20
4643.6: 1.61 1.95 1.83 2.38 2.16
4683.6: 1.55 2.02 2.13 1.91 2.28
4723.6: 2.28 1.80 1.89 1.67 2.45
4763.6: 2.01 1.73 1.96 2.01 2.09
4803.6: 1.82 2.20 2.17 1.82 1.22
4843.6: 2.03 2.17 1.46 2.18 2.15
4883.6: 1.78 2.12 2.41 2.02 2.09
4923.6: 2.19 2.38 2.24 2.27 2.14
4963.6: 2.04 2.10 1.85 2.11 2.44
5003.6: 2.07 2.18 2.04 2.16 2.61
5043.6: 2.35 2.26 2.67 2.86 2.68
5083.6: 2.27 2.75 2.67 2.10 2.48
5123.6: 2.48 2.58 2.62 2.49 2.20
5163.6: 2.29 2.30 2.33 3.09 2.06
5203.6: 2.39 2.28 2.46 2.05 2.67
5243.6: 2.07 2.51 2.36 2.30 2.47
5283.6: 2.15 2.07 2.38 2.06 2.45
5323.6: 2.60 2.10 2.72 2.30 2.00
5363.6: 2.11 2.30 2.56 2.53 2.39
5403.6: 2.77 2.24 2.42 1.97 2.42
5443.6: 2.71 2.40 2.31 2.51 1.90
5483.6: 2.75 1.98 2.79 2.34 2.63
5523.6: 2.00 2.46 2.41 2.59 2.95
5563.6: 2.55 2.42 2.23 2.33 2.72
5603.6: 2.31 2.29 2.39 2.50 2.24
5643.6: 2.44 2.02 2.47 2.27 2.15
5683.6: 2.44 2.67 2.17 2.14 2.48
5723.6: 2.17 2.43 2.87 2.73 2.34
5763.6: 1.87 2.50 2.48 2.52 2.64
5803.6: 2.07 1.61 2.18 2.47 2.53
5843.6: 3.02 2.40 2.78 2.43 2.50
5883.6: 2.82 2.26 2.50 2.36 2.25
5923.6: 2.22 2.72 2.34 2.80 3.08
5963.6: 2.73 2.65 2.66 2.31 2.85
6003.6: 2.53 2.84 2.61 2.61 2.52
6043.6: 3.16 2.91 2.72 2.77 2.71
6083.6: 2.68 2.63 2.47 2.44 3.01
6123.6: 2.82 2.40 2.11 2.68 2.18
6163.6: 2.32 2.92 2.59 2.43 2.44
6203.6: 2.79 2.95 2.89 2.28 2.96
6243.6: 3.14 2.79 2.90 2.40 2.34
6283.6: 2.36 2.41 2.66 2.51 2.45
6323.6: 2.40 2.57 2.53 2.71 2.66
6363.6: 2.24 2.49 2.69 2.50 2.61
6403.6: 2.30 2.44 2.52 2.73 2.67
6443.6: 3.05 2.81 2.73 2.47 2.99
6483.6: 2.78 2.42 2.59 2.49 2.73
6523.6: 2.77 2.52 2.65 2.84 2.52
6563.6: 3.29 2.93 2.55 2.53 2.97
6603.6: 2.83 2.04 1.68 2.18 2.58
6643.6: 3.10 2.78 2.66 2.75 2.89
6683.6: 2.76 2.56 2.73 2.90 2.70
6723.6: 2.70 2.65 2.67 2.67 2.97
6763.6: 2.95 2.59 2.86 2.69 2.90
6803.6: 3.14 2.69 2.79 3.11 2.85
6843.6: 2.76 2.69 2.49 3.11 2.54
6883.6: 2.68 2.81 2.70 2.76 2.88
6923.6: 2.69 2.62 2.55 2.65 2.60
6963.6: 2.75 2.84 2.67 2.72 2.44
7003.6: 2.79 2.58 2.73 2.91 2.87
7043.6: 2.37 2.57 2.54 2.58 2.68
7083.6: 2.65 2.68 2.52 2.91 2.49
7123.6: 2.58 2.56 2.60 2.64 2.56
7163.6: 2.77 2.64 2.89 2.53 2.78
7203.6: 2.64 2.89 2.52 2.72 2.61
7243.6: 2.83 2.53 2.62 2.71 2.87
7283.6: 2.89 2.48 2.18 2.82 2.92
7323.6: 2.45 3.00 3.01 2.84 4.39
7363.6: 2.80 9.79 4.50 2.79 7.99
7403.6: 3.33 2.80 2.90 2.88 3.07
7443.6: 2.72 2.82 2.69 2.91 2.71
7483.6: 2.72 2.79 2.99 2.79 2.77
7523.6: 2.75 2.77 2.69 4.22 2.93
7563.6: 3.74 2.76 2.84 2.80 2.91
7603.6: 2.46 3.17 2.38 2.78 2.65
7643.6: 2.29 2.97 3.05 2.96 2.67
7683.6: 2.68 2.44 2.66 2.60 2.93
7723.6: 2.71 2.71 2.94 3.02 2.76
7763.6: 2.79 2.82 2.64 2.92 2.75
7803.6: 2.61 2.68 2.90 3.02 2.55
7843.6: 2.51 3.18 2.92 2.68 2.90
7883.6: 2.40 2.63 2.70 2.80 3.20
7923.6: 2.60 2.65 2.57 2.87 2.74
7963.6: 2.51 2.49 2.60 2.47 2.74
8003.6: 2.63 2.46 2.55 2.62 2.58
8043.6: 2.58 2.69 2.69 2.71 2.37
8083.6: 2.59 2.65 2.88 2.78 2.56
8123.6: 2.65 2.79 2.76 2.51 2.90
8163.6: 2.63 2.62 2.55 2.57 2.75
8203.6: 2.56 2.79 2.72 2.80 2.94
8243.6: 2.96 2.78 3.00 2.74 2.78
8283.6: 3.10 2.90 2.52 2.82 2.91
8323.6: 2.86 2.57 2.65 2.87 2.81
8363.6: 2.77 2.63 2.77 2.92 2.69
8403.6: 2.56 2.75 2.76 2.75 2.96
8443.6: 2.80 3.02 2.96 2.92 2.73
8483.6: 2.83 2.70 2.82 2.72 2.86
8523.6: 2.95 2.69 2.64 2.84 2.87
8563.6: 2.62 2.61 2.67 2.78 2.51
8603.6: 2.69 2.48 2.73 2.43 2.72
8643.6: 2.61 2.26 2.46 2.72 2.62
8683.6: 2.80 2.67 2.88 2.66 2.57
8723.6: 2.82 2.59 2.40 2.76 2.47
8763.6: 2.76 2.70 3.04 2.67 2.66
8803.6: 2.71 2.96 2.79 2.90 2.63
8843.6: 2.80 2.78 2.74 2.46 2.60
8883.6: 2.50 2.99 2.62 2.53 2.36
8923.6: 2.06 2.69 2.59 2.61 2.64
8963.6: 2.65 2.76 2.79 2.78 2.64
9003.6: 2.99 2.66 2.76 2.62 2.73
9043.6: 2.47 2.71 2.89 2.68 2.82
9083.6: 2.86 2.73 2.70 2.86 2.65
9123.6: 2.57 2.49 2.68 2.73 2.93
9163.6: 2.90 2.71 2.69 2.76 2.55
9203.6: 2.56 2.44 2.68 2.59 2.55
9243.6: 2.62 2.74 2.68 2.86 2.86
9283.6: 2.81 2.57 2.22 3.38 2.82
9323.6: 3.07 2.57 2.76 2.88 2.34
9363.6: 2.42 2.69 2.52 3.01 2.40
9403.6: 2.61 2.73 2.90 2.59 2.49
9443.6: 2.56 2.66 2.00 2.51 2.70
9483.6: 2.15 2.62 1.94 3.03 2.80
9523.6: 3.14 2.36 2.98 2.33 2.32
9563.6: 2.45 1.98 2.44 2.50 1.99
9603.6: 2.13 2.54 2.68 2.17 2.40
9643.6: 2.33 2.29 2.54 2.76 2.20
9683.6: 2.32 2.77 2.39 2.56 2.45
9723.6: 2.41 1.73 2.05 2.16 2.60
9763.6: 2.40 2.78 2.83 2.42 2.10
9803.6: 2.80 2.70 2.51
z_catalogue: 0.12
